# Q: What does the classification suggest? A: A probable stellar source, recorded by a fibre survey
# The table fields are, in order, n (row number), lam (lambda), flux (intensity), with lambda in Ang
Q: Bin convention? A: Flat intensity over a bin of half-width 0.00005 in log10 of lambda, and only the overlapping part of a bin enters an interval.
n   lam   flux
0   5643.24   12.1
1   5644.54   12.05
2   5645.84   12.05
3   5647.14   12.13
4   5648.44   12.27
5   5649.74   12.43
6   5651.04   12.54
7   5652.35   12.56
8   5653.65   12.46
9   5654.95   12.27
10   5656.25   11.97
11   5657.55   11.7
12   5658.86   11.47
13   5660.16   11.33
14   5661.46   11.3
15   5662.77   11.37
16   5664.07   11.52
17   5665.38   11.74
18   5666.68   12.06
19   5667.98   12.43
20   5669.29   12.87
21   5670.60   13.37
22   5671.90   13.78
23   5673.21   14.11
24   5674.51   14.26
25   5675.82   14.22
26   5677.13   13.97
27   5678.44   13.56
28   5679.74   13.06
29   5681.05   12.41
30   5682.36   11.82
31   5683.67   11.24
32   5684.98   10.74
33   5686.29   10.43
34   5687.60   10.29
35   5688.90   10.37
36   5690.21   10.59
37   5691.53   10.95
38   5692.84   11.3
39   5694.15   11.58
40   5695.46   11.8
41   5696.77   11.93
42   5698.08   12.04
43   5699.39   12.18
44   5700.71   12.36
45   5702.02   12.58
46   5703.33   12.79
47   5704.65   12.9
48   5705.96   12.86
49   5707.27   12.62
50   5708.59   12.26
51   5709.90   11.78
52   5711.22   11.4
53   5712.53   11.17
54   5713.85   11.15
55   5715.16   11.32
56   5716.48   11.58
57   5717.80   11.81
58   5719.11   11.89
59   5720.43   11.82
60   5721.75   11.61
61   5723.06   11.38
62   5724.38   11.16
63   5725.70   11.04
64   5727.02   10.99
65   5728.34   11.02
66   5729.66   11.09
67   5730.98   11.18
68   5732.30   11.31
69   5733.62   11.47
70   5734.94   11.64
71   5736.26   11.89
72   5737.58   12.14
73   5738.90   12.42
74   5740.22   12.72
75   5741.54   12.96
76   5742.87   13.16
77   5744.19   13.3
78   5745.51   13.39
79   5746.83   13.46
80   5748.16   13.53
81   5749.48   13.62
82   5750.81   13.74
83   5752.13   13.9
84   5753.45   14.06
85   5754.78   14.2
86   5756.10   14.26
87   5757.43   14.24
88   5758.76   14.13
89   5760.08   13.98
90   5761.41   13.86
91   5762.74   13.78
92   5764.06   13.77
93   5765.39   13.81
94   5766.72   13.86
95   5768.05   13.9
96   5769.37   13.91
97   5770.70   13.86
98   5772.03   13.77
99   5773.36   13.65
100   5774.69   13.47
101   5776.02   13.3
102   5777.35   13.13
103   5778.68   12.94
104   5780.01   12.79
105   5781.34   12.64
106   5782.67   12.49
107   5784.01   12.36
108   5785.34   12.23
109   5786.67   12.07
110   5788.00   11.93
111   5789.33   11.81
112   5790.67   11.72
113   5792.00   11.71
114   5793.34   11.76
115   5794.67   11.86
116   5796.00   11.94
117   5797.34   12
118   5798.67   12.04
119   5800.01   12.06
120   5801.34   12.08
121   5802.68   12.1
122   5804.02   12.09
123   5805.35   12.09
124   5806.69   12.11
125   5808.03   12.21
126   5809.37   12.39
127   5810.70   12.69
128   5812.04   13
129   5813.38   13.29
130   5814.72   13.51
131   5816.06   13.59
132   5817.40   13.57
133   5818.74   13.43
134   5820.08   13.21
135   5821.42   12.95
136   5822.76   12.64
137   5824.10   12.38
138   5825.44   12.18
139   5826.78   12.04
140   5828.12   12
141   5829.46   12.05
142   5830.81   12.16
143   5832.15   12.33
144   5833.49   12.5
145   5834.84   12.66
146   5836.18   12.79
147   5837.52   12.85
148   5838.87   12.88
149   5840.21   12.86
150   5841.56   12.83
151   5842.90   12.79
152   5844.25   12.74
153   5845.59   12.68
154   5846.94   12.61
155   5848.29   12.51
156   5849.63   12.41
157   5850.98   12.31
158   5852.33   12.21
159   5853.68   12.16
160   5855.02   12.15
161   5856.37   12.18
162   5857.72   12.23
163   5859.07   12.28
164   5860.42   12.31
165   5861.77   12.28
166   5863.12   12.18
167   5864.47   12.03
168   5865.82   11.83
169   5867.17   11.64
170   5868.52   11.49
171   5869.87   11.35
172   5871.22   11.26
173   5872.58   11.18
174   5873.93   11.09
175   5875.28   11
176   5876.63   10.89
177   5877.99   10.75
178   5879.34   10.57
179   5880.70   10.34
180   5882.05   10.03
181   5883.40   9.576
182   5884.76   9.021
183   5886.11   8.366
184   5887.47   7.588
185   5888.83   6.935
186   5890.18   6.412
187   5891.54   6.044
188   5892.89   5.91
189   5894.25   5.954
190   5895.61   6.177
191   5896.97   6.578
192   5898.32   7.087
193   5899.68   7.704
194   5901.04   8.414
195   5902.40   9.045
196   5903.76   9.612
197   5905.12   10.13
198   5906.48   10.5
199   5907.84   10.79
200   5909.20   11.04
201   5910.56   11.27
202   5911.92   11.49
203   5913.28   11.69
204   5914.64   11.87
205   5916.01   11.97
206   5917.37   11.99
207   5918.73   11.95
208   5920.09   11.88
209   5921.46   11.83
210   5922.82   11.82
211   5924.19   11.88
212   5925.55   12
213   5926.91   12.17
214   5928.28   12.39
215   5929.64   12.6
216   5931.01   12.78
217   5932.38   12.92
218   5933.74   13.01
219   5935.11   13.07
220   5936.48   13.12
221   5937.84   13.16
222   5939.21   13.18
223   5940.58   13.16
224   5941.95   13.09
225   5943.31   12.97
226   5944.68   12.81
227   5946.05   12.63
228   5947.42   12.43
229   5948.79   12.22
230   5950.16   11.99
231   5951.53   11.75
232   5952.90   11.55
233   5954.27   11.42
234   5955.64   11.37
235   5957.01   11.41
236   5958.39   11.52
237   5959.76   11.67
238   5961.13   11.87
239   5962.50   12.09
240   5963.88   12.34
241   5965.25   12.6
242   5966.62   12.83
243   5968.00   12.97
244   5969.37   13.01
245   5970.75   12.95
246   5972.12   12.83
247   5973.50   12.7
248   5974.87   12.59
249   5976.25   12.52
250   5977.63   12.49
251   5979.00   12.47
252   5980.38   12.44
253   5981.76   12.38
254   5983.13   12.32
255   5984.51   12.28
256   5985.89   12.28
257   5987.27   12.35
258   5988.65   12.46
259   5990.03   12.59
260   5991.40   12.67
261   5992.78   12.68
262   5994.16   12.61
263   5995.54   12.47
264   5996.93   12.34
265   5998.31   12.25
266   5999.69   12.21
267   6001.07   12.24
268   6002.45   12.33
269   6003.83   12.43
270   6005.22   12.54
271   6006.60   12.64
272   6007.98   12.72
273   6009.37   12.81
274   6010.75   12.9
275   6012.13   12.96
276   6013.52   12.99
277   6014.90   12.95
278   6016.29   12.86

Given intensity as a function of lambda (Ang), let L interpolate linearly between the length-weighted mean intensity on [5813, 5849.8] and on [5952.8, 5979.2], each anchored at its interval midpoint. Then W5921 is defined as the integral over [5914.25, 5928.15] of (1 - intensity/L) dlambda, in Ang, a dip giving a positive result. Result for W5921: 0.5 Ang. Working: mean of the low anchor 12.7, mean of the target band 12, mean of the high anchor 12.3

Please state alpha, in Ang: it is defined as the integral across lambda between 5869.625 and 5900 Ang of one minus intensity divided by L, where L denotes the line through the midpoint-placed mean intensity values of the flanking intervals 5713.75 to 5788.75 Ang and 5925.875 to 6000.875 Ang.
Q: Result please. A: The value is 9.2 Ang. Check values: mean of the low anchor 12.8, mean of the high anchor 12.5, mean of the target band 8.75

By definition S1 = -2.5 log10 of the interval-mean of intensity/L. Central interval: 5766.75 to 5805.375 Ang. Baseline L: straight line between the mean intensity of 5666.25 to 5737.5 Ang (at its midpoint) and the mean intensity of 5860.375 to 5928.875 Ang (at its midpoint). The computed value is -0.13 mag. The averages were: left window 12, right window 10.2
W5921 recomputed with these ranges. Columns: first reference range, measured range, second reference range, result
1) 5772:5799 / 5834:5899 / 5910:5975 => 8.5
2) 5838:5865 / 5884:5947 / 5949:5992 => 8.8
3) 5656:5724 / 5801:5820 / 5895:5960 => -1.7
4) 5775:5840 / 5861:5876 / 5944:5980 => 1.0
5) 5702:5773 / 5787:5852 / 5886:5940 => -4.9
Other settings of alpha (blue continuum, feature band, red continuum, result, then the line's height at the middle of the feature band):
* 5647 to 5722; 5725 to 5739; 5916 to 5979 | 0.8 Ang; 12.1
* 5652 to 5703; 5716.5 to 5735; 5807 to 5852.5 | 1.4 Ang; 12.3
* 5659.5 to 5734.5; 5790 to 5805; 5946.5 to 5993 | 0.1 Ang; 12.1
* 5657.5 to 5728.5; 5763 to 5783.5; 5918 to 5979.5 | -2.2 Ang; 12.1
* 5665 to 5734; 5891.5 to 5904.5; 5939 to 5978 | 5.2 Ang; 12.3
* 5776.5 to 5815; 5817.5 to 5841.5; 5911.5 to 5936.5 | -0.6 Ang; 12.3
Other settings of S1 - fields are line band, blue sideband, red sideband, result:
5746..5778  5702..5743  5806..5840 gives -0.14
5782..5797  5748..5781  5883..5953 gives 0.11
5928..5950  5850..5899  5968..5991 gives -0.11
